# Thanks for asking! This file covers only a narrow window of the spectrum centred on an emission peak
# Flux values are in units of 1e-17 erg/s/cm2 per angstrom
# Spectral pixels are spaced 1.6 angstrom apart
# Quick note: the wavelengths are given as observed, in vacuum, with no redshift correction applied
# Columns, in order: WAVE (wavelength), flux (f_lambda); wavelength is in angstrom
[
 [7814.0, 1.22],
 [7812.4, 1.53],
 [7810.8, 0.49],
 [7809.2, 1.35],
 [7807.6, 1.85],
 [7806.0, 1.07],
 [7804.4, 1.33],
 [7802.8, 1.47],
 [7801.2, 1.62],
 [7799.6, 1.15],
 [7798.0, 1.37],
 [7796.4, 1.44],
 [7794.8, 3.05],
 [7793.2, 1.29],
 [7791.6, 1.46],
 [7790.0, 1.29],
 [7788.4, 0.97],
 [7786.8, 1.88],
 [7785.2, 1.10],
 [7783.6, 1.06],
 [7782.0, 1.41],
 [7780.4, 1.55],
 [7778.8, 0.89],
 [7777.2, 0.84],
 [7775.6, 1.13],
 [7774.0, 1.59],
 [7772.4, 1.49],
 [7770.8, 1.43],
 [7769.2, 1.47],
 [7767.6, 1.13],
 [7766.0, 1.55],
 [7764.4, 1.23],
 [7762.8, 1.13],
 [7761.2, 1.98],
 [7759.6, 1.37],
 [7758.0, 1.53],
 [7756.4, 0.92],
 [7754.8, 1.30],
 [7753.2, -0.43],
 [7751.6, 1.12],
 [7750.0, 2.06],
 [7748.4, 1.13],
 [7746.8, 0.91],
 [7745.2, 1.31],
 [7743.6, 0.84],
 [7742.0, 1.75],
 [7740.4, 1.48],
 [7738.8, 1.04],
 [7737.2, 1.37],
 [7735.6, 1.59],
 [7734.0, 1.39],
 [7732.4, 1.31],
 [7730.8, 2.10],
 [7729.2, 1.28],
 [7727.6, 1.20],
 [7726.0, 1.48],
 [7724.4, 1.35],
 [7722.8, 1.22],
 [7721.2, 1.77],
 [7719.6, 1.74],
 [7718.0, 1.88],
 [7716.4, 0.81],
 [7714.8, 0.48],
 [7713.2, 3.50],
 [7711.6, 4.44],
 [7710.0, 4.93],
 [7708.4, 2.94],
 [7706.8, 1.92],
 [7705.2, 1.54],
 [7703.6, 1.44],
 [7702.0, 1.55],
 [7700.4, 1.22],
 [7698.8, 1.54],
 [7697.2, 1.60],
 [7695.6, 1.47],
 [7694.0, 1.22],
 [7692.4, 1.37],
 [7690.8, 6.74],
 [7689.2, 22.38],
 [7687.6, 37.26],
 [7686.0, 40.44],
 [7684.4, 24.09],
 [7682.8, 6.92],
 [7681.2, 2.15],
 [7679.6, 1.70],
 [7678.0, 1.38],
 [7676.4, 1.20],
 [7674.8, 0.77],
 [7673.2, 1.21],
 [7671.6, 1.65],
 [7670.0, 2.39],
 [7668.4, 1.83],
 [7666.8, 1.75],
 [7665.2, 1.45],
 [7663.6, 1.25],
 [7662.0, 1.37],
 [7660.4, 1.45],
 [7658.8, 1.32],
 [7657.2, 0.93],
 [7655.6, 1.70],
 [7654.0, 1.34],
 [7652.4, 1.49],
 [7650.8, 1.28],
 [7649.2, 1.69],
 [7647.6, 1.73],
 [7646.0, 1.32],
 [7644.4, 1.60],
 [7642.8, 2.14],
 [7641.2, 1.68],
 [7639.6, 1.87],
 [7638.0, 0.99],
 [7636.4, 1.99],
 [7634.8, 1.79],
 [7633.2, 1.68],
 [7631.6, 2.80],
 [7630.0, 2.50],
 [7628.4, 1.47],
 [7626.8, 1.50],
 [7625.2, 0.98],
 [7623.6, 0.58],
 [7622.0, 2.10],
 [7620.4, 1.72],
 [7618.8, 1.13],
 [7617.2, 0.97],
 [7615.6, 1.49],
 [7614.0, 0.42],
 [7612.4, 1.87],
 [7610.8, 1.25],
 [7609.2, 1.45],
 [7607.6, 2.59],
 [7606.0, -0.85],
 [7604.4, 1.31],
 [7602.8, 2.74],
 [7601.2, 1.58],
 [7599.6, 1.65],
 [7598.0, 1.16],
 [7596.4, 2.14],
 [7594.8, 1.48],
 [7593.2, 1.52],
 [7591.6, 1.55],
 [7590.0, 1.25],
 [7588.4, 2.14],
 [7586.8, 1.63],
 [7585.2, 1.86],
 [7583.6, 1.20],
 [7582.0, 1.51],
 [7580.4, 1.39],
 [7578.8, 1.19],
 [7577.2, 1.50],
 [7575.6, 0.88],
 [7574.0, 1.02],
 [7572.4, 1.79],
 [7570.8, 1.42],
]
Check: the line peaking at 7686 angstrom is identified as H-alpha 6563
